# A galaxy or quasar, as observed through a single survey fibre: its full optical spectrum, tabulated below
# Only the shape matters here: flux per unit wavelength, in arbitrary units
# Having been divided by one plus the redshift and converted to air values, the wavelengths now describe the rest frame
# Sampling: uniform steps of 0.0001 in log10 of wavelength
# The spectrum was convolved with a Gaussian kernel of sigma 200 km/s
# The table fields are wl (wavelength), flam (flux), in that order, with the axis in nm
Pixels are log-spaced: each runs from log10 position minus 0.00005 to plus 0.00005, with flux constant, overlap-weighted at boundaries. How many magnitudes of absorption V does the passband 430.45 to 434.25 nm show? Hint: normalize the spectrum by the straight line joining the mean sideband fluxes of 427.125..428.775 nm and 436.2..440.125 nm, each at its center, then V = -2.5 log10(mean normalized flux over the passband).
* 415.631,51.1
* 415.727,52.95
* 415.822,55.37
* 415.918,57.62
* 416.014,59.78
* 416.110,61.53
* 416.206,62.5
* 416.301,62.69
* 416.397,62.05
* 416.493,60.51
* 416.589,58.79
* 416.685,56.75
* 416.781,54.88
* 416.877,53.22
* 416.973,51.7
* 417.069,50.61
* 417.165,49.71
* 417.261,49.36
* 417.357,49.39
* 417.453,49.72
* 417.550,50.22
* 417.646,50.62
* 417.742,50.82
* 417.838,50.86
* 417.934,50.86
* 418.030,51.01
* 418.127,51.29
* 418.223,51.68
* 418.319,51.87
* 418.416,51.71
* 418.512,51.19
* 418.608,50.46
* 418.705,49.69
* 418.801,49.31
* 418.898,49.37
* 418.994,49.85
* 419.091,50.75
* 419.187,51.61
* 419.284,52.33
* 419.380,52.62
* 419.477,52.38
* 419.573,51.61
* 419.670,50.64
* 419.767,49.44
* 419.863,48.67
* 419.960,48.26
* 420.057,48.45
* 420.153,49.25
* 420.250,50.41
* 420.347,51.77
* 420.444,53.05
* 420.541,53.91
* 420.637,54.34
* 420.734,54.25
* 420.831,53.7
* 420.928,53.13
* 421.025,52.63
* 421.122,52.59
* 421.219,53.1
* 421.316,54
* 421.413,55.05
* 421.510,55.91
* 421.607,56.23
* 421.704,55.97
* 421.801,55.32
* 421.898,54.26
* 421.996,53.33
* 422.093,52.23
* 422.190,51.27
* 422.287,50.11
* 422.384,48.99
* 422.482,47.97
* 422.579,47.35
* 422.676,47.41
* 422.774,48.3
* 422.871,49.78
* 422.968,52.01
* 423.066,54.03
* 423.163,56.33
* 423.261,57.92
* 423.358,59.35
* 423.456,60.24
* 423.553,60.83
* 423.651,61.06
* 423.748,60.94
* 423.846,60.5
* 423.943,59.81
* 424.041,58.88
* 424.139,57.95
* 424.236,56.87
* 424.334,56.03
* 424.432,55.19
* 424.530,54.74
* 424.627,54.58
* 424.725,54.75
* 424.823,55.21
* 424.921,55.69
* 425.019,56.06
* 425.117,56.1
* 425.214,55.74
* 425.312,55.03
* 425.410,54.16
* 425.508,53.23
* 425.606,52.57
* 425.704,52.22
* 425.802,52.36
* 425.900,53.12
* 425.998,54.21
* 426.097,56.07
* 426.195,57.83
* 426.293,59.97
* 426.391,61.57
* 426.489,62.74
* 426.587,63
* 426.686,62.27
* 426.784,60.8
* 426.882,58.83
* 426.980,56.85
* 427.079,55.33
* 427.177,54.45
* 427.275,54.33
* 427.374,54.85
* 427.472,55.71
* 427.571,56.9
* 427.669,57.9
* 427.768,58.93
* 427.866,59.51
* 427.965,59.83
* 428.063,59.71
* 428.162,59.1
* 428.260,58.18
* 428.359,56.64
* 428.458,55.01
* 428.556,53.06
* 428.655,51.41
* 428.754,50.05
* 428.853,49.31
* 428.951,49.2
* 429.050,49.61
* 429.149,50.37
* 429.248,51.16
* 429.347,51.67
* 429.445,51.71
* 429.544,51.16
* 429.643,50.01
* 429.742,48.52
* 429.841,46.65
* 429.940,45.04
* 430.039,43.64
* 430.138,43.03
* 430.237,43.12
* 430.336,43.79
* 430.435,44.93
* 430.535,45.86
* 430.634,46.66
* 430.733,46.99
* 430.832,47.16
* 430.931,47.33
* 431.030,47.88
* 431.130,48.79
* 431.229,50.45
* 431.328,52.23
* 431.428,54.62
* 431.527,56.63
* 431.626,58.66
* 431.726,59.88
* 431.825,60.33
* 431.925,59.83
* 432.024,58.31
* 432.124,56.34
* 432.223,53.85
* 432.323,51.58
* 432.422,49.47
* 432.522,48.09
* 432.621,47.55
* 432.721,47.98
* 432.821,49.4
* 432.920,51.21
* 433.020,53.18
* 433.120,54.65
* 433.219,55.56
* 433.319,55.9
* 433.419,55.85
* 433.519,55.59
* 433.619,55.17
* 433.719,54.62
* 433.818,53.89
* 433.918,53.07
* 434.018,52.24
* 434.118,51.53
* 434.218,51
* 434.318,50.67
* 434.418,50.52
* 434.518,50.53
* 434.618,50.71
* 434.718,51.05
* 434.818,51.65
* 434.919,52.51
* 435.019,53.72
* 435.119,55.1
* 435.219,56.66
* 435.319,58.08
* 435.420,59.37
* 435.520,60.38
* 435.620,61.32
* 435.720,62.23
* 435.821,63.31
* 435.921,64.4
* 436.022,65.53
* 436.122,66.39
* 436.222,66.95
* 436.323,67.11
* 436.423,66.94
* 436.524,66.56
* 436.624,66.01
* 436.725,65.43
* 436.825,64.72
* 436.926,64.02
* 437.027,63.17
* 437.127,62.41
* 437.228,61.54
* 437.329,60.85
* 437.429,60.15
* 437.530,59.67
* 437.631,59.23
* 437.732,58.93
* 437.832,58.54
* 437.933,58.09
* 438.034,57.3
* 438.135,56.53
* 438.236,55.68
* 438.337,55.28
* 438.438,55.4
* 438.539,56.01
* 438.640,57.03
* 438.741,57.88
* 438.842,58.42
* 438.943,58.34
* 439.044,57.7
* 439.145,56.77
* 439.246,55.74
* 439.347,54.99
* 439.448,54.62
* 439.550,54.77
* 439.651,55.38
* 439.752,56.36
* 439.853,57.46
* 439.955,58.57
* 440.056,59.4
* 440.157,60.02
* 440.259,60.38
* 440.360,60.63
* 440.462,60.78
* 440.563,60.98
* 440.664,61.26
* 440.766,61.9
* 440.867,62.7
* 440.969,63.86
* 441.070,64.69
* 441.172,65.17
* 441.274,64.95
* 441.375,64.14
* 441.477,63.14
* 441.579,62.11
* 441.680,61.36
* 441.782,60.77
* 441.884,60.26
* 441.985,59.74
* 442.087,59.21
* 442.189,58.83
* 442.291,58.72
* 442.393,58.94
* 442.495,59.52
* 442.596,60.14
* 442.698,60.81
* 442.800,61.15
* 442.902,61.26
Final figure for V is 0.10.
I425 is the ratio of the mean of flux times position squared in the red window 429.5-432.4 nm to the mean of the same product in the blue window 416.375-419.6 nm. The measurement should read 1.0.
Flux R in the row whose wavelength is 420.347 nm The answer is 51.77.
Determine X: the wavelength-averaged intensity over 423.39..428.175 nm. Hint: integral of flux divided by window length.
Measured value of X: 57.2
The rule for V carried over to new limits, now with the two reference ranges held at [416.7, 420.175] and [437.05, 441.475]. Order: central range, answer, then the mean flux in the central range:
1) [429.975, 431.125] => 0.22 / 45.6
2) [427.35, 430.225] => 0.05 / 52.5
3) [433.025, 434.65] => 0.07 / 53.3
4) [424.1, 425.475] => -0.04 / 55.6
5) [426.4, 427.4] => -0.08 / 58.5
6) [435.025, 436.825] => -0.09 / 62.9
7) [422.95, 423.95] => -0.11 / 58.6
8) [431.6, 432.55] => 0.01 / 55.7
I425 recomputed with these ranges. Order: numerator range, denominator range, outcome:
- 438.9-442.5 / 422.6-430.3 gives 1.17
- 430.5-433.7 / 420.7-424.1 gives 1.01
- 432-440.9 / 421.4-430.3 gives 1.11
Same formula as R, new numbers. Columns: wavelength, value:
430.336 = 43.79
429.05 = 49.61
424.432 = 55.19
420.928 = 53.13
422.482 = 47.97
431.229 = 50.45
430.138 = 43.03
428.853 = 49.31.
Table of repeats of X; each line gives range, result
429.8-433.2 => 50.5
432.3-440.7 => 57.4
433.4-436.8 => 57.9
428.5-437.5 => 54.3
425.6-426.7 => 57.3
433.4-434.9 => 52.5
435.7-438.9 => 61.3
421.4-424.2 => 54.8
